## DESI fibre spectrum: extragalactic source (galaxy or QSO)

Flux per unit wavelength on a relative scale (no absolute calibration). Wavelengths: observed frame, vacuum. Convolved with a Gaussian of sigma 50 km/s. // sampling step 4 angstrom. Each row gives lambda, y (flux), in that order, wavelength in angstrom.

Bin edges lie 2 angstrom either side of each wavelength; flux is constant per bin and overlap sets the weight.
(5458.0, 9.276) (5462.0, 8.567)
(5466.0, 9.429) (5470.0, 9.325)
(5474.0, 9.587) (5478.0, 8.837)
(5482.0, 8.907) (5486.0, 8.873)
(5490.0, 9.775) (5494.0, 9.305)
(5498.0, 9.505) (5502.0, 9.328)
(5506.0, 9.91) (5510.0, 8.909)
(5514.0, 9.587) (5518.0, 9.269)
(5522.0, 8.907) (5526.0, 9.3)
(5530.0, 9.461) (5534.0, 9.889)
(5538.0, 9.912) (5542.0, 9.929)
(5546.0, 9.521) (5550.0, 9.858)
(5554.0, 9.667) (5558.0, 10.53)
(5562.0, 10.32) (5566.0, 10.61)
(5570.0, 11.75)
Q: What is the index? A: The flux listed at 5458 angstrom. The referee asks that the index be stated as 9.276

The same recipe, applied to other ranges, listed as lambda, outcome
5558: 10.53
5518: 9.269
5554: 9.667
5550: 9.858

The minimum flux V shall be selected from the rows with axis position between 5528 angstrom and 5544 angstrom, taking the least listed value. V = 9.461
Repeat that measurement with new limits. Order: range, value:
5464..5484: 8.837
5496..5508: 9.328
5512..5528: 8.907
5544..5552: 9.521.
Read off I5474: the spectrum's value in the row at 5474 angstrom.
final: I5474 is 9.587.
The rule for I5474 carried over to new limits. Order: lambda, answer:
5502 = 9.328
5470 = 9.325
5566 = 10.61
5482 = 8.907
